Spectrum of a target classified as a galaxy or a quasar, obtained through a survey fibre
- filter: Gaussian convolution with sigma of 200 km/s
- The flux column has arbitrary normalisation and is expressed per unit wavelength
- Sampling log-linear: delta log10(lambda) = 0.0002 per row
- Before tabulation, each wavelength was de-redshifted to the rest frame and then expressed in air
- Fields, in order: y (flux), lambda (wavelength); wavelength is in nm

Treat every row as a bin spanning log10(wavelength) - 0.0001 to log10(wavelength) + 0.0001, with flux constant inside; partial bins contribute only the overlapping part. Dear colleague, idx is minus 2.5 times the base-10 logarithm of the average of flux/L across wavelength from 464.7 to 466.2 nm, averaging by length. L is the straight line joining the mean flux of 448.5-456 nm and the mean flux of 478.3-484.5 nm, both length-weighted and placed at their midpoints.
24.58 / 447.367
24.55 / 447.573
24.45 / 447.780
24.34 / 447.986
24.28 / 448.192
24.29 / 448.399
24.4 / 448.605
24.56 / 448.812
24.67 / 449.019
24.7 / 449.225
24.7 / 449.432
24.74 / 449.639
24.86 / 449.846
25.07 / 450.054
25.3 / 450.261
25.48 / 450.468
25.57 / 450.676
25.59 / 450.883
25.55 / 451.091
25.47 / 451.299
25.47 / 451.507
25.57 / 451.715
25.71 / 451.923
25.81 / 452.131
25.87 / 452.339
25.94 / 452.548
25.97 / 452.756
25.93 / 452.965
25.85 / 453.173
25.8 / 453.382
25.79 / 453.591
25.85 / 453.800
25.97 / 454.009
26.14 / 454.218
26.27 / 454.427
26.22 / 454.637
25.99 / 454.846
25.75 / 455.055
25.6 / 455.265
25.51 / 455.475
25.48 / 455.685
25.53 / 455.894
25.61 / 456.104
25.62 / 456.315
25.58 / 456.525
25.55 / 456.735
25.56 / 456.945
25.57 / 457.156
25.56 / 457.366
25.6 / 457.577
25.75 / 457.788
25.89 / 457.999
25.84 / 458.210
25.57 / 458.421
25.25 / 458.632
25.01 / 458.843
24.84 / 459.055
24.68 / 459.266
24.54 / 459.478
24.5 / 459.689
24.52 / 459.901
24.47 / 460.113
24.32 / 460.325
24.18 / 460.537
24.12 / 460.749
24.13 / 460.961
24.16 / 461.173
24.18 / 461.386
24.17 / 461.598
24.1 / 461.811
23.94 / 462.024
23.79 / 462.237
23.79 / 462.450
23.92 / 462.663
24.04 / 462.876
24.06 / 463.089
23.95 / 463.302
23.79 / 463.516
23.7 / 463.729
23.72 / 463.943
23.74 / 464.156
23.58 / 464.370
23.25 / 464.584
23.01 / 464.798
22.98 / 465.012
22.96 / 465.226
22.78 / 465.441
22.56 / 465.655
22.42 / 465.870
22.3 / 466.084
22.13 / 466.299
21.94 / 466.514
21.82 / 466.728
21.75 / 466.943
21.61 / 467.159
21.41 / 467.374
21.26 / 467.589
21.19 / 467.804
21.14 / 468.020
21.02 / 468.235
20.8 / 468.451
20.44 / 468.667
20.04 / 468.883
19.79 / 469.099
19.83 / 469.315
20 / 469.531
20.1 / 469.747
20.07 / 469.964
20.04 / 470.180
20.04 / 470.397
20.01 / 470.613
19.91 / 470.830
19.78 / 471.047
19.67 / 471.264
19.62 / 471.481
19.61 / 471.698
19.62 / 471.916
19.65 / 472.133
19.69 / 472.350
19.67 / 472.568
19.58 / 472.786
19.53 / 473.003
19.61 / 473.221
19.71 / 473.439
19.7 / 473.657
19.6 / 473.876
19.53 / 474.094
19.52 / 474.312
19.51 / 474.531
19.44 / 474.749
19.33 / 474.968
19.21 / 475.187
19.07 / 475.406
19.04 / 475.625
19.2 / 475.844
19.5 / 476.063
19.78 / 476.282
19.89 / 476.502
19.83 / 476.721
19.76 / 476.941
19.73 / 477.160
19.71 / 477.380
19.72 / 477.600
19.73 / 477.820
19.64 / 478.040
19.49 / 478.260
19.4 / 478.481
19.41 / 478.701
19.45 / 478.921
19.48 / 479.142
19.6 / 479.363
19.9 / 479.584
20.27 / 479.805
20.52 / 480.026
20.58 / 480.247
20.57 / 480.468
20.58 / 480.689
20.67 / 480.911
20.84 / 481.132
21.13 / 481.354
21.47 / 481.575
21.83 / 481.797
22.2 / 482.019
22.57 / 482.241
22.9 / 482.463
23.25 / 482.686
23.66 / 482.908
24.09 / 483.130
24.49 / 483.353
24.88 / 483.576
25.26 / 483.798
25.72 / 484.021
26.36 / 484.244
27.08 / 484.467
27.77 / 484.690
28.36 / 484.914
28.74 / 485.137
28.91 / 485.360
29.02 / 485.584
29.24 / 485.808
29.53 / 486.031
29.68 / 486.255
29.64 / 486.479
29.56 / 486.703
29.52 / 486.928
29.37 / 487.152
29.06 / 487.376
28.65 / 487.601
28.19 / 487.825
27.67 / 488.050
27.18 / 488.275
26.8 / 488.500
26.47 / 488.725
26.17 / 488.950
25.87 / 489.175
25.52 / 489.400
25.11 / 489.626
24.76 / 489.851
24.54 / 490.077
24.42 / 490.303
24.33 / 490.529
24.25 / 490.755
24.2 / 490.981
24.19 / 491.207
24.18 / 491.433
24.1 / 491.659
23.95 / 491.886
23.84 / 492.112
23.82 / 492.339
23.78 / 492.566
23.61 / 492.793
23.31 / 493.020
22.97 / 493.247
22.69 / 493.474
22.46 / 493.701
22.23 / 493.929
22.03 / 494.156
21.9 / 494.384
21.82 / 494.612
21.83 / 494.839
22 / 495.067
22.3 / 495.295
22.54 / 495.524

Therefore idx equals 0.06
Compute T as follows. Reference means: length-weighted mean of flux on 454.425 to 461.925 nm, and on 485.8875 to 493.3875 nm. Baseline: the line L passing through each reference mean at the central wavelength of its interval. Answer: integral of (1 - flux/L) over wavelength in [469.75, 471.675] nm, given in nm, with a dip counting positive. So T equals 0.42 nm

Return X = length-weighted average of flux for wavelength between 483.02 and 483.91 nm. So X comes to 24.7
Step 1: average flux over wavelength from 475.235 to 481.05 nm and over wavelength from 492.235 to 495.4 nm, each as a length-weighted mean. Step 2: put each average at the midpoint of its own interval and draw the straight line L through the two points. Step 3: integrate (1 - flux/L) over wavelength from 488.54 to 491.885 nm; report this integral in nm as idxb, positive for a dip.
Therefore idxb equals -0.44 nm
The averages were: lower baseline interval 19.8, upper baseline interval 22.6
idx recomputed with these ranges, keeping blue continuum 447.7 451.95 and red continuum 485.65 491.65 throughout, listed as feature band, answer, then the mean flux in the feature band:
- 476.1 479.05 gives 0.32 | 19.7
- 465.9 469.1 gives 0.21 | 21.3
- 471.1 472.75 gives 0.31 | 19.6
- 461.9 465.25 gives 0.09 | 23.7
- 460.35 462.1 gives 0.06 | 24.1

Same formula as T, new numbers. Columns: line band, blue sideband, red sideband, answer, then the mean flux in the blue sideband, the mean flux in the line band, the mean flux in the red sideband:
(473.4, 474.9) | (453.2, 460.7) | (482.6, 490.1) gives 0.39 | 25.4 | 19.6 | 27.1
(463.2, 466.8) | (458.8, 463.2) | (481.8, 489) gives 0.25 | 24.2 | 23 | 26.9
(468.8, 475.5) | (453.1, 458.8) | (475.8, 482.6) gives 0.69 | 25.7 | 19.7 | 20.3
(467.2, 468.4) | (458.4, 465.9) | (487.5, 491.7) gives 0.15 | 24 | 21.2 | 25.6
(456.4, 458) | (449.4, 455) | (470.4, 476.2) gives -0.09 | 25.7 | 25.6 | 19.6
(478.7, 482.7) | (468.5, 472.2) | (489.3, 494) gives 0.18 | 19.9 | 20.9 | 23.9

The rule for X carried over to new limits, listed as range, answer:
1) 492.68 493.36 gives 23.3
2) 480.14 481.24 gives 20.7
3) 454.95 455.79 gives 25.6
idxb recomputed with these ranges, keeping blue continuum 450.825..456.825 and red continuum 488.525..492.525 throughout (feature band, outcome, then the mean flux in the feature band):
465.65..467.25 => 0.212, 22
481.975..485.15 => -0.025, 25.1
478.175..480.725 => 0.520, 19.9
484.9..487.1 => -0.391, 29.3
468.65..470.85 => 0.460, 20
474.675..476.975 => 0.520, 19.4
